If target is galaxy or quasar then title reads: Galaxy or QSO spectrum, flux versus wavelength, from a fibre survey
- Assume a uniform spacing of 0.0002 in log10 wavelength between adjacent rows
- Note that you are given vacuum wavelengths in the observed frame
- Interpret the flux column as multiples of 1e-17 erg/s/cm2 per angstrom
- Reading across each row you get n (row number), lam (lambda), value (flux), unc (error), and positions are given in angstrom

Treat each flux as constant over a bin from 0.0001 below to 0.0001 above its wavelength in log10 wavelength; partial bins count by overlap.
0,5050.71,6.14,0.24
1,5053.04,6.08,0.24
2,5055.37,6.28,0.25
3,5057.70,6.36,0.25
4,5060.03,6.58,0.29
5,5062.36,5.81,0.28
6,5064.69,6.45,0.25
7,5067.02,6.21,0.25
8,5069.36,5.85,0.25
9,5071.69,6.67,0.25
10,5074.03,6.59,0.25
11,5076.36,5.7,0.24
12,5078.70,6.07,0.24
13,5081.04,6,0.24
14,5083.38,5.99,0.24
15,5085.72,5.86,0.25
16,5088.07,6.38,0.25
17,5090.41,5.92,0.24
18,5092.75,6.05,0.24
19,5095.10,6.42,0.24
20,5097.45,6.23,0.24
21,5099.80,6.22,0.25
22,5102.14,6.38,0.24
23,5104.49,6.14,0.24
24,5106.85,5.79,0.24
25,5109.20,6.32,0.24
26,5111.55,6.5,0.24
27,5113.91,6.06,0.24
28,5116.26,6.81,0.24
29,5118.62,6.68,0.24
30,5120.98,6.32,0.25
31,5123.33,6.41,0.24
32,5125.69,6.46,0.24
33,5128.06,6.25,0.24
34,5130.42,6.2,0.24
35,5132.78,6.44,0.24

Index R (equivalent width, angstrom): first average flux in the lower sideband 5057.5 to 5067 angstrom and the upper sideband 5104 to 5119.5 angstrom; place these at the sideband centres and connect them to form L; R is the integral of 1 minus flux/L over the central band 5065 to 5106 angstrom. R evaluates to 0.9 angstrom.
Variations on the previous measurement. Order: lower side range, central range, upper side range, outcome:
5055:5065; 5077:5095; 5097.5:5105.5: 0.6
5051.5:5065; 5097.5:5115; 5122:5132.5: 0.3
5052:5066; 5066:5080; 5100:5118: 0.2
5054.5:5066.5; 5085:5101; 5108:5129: 0.5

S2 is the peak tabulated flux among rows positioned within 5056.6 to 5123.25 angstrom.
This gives 6.81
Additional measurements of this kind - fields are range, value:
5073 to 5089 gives 6.59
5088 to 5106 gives 6.42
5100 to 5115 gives 6.5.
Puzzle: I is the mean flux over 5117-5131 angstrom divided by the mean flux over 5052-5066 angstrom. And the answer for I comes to 1.02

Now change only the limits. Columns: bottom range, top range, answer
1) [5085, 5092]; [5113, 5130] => 1.06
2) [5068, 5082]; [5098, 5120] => 1.03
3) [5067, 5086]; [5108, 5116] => 1.04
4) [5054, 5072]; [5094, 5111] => 1.00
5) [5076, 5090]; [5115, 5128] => 1.08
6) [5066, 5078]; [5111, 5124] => 1.04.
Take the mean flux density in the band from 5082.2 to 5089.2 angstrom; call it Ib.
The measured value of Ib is 6.07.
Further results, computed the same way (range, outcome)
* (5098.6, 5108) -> 6.13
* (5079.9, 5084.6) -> 6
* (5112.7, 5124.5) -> 6.46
